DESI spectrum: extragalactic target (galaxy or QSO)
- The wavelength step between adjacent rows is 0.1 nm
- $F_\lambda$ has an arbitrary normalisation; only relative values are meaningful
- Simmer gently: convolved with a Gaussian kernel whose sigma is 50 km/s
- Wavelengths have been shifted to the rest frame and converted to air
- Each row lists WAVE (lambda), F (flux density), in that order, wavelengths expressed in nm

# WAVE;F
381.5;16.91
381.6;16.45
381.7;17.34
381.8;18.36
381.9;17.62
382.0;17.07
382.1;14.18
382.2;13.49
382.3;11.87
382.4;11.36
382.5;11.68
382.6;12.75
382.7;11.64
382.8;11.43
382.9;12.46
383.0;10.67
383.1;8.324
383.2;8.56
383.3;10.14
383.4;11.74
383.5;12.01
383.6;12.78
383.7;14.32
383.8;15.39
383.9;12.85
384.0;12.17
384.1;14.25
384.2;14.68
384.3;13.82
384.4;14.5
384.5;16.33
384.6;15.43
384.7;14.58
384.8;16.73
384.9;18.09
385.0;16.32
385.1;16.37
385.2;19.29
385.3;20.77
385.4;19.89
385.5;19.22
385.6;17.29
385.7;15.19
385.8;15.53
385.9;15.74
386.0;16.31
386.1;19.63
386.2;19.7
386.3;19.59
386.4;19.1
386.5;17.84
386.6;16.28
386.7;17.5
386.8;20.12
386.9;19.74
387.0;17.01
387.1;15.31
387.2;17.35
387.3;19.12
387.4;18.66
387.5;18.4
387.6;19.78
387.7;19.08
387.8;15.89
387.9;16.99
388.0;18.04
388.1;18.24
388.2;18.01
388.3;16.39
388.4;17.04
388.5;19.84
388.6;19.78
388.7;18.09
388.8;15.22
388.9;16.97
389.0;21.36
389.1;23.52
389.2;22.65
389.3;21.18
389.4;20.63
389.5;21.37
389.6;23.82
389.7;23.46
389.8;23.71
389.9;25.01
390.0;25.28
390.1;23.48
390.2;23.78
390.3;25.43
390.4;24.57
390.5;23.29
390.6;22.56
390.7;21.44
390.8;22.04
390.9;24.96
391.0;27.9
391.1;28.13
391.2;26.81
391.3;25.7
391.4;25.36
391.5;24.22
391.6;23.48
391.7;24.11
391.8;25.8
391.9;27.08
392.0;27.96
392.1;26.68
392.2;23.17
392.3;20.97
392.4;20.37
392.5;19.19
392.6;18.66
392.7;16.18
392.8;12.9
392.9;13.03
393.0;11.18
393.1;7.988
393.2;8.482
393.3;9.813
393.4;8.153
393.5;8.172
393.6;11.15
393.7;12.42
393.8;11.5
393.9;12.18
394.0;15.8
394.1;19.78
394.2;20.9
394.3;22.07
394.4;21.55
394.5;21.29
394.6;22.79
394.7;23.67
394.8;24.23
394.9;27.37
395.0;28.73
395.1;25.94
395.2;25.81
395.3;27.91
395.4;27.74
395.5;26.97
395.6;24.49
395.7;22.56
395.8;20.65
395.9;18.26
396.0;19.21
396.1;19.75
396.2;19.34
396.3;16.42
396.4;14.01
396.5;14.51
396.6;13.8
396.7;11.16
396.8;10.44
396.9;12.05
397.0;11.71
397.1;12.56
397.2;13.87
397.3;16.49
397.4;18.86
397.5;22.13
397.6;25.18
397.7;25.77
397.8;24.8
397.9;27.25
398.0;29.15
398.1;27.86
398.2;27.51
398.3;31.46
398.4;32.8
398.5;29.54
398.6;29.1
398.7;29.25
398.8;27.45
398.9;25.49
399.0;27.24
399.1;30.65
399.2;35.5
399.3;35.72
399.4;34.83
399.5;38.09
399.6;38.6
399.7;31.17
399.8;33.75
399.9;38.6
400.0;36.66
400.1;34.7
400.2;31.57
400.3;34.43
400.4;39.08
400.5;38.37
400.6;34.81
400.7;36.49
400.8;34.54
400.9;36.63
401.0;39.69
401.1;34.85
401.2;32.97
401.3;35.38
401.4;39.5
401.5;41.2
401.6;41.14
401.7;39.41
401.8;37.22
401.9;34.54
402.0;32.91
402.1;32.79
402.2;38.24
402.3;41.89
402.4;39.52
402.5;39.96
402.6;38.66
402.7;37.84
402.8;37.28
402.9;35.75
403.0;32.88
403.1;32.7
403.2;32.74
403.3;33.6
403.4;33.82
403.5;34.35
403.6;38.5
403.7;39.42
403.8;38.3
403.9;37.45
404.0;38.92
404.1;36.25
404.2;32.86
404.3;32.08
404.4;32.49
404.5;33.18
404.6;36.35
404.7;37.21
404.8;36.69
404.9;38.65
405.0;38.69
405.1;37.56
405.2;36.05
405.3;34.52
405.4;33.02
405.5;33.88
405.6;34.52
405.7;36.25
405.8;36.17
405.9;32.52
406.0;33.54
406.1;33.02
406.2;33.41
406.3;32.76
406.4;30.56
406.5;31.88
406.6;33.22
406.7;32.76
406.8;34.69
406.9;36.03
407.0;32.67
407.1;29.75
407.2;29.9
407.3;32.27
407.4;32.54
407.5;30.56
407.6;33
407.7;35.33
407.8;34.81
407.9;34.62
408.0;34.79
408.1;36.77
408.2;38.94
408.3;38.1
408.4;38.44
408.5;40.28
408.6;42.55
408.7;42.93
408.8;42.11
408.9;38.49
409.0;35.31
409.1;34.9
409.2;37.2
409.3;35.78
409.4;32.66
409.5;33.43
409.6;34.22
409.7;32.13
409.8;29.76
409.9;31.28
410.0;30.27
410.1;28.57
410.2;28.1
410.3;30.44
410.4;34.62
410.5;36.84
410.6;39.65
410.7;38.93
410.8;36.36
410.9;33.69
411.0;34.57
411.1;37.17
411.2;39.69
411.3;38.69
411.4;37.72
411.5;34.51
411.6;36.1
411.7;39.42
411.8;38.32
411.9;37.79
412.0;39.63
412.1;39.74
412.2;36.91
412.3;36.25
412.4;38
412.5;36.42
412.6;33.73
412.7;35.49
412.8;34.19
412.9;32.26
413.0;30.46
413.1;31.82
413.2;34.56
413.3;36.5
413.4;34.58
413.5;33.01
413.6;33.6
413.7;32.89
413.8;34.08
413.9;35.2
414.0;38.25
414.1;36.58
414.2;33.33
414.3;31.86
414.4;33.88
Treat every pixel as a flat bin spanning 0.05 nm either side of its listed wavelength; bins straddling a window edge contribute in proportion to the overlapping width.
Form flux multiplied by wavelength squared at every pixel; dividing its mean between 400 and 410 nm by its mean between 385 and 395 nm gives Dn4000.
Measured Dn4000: 1.9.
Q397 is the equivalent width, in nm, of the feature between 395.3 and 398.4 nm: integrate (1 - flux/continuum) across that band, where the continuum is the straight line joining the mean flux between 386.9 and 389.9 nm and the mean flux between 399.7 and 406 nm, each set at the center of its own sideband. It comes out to 0.92 nm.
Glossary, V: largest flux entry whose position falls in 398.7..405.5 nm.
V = 41.89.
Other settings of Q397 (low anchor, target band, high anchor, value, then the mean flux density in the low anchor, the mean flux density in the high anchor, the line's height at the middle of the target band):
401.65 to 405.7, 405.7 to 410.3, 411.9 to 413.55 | 0.18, 36.1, 35.3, 35.7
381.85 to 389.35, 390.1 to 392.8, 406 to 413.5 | -0.38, 16.2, 35.1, 20.8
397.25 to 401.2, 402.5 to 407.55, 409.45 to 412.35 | -0.20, 31.5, 35.3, 33.4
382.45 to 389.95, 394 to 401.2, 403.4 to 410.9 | 0.19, 16.9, 34.9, 26.7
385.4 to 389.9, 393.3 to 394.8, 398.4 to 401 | 0.58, 18.8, 33.8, 26.8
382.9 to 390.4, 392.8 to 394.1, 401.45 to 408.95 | 0.70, 17.7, 35.7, 24.3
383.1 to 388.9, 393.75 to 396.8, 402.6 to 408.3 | 0.56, 16.6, 34.7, 25.2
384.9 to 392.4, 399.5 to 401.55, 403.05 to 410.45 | -0.43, 20.8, 34.7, 29.9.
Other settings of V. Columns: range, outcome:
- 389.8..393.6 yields 28.13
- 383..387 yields 20.77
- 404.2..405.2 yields 38.69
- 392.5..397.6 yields 28.73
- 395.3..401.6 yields 41.2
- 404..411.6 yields 42.93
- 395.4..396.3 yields 26.97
